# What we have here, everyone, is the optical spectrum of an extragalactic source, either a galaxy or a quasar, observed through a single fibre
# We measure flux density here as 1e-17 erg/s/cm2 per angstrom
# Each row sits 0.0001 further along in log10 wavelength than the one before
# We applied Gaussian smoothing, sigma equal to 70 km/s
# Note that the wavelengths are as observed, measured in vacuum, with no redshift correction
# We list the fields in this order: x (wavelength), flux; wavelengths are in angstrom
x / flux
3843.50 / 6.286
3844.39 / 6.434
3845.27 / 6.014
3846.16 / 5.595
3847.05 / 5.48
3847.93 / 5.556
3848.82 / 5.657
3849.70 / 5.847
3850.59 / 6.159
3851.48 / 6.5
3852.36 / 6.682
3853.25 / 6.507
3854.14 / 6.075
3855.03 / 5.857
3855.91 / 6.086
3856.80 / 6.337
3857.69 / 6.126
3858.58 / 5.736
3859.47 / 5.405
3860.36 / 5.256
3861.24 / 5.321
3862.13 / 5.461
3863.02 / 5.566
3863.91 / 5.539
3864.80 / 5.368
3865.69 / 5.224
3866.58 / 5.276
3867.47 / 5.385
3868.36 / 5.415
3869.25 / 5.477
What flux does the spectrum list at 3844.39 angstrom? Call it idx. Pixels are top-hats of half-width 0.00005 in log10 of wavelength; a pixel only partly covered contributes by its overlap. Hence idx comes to 6.434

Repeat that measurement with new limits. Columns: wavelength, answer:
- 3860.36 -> 5.256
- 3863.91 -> 5.539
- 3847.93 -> 5.556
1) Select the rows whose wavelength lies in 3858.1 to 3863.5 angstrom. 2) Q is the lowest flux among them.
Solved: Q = 5.256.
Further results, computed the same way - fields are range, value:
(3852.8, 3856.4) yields 5.857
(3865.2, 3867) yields 5.224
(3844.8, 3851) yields 5.48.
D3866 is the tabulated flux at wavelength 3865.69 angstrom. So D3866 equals 5.224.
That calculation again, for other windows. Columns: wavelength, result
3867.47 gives 5.385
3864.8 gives 5.368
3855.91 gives 6.086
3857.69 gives 6.126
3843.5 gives 6.286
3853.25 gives 6.507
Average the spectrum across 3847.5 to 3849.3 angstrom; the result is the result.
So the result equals 5.62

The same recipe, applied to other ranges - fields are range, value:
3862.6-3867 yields 5.39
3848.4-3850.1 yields 5.77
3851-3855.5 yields 6.33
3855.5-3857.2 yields 6.2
